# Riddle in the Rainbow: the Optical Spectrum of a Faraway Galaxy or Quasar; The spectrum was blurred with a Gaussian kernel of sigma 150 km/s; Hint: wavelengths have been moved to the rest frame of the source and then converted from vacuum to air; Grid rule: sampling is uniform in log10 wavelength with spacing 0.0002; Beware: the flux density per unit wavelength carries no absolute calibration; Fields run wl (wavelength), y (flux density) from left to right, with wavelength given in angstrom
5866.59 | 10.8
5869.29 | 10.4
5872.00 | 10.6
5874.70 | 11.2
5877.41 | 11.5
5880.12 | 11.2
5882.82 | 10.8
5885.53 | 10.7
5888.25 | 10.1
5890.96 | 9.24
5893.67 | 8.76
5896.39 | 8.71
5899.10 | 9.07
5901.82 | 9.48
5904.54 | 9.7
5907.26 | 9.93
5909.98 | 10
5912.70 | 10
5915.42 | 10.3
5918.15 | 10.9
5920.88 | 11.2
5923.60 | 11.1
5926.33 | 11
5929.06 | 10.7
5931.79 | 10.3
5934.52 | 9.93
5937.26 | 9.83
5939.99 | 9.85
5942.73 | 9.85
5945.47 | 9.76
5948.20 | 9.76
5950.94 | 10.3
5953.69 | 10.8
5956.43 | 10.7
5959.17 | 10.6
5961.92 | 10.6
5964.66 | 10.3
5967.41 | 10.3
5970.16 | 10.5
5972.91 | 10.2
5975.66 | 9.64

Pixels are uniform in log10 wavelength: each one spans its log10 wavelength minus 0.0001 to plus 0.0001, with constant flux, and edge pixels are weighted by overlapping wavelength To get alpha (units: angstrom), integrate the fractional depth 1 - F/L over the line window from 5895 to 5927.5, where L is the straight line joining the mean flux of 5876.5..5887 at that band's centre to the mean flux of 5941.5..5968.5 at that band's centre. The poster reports 1.9 angstrom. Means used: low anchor 11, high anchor 10.3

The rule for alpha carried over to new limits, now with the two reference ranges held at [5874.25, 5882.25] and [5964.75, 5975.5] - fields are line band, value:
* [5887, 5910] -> 3.4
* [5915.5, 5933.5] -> -0.1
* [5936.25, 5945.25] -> 0.6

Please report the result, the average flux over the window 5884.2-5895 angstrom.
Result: 9.7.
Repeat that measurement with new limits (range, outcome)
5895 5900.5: 8.89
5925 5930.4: 10.8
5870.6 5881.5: 11.1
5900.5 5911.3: 9.78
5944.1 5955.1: 10.2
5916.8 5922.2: 11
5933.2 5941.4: 9.86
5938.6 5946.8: 9.82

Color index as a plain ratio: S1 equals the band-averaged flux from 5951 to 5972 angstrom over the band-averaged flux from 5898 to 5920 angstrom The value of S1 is 1.06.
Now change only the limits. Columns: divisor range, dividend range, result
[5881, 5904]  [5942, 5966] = 1.07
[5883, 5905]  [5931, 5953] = 1.05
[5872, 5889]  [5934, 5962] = 0.93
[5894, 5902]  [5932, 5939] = 1.11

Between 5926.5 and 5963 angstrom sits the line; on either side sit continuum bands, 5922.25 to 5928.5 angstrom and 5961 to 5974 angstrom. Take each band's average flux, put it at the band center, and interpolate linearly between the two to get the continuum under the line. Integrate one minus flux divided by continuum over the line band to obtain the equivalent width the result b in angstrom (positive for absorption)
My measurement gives 1.57 angstrom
